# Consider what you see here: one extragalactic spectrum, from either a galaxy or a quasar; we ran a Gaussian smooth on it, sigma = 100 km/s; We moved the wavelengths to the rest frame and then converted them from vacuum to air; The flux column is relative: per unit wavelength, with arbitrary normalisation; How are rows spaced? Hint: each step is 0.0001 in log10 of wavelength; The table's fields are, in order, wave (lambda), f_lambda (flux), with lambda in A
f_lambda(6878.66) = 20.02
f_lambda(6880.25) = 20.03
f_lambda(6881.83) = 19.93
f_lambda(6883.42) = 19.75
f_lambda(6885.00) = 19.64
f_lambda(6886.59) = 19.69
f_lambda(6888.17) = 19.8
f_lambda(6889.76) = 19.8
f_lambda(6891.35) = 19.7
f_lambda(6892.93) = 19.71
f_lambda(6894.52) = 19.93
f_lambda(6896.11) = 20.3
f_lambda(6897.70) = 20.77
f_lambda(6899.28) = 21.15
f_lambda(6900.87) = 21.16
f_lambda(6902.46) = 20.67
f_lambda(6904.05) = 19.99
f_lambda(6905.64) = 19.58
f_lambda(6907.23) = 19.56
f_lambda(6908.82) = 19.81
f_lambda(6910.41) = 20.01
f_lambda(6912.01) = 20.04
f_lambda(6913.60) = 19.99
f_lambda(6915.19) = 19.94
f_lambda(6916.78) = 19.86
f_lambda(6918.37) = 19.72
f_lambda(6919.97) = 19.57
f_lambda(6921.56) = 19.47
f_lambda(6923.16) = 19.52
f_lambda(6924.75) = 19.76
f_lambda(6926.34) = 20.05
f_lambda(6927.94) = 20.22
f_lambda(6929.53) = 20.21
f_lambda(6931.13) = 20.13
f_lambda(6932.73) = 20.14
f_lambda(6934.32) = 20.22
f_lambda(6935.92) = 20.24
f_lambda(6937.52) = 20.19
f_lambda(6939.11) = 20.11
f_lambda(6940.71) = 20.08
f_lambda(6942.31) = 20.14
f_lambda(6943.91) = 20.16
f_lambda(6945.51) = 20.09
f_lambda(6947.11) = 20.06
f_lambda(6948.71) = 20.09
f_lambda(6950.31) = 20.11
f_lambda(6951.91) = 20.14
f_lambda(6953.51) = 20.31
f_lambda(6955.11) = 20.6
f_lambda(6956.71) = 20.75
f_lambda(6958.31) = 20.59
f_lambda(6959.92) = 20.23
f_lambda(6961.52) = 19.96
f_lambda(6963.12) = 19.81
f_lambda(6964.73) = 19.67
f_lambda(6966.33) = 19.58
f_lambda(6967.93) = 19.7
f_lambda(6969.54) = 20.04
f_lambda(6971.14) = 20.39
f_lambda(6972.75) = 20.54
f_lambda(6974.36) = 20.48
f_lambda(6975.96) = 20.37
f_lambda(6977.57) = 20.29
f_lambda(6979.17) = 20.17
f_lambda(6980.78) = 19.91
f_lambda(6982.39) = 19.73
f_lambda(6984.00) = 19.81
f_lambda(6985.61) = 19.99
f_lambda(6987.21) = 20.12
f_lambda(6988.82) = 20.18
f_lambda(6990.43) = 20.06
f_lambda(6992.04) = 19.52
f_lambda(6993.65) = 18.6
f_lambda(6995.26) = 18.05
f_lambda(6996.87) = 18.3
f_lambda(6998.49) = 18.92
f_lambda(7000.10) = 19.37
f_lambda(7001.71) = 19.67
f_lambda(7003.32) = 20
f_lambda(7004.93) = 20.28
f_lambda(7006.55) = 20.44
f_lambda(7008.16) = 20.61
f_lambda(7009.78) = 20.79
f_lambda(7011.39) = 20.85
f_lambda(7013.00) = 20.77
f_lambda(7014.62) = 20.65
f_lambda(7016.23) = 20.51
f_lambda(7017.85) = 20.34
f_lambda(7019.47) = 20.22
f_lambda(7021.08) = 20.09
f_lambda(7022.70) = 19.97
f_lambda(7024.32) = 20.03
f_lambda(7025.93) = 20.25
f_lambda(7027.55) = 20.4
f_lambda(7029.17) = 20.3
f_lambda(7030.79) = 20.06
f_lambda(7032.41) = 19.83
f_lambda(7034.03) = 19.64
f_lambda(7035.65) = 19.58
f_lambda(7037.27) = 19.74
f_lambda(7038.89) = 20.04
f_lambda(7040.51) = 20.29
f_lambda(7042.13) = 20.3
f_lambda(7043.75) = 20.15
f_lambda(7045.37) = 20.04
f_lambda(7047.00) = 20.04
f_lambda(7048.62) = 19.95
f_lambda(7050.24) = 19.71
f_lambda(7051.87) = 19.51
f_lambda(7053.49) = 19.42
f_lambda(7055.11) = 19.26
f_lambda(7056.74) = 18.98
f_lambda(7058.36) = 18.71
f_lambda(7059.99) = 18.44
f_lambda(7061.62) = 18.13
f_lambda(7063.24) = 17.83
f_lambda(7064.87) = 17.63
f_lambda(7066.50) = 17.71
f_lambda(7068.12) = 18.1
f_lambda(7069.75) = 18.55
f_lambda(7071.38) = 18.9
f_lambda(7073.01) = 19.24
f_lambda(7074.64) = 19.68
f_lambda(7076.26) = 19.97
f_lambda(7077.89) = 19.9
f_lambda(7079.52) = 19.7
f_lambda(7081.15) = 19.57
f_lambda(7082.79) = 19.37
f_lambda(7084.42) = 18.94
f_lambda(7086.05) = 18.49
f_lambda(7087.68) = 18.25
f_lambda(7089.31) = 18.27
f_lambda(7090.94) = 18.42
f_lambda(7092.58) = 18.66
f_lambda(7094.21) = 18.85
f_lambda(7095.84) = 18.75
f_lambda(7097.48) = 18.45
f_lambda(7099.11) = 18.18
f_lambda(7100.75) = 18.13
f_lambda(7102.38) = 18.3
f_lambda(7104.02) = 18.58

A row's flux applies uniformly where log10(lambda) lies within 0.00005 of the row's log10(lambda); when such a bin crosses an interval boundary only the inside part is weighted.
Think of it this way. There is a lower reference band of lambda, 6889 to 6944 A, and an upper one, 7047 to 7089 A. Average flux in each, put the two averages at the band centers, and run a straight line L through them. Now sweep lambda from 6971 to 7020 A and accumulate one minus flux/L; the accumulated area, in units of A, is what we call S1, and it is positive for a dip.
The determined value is -1.3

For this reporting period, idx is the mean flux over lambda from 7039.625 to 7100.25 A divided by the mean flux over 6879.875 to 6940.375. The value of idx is 0.95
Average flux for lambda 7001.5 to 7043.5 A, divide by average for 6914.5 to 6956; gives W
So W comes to 1.0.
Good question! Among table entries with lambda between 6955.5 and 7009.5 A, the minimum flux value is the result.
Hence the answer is 18.05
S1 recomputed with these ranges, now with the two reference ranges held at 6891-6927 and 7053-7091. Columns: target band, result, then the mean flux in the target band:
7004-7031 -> -1.65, 20.4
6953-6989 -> -1.06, 20.1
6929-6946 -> -0.30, 20.1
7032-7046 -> -0.66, 20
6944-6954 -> -0.21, 20.1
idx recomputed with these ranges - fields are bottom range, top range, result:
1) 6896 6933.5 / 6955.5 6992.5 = 1.00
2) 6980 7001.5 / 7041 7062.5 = 1.00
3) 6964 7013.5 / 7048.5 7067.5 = 0.94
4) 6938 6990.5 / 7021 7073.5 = 0.96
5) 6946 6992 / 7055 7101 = 0.93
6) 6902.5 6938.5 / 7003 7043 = 1.02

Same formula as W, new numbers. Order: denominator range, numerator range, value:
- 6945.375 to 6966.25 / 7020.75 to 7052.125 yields 0.99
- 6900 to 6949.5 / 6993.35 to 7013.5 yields 0.99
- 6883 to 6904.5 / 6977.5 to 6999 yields 0.97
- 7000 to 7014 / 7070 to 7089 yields 0.94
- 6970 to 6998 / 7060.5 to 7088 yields 0.95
